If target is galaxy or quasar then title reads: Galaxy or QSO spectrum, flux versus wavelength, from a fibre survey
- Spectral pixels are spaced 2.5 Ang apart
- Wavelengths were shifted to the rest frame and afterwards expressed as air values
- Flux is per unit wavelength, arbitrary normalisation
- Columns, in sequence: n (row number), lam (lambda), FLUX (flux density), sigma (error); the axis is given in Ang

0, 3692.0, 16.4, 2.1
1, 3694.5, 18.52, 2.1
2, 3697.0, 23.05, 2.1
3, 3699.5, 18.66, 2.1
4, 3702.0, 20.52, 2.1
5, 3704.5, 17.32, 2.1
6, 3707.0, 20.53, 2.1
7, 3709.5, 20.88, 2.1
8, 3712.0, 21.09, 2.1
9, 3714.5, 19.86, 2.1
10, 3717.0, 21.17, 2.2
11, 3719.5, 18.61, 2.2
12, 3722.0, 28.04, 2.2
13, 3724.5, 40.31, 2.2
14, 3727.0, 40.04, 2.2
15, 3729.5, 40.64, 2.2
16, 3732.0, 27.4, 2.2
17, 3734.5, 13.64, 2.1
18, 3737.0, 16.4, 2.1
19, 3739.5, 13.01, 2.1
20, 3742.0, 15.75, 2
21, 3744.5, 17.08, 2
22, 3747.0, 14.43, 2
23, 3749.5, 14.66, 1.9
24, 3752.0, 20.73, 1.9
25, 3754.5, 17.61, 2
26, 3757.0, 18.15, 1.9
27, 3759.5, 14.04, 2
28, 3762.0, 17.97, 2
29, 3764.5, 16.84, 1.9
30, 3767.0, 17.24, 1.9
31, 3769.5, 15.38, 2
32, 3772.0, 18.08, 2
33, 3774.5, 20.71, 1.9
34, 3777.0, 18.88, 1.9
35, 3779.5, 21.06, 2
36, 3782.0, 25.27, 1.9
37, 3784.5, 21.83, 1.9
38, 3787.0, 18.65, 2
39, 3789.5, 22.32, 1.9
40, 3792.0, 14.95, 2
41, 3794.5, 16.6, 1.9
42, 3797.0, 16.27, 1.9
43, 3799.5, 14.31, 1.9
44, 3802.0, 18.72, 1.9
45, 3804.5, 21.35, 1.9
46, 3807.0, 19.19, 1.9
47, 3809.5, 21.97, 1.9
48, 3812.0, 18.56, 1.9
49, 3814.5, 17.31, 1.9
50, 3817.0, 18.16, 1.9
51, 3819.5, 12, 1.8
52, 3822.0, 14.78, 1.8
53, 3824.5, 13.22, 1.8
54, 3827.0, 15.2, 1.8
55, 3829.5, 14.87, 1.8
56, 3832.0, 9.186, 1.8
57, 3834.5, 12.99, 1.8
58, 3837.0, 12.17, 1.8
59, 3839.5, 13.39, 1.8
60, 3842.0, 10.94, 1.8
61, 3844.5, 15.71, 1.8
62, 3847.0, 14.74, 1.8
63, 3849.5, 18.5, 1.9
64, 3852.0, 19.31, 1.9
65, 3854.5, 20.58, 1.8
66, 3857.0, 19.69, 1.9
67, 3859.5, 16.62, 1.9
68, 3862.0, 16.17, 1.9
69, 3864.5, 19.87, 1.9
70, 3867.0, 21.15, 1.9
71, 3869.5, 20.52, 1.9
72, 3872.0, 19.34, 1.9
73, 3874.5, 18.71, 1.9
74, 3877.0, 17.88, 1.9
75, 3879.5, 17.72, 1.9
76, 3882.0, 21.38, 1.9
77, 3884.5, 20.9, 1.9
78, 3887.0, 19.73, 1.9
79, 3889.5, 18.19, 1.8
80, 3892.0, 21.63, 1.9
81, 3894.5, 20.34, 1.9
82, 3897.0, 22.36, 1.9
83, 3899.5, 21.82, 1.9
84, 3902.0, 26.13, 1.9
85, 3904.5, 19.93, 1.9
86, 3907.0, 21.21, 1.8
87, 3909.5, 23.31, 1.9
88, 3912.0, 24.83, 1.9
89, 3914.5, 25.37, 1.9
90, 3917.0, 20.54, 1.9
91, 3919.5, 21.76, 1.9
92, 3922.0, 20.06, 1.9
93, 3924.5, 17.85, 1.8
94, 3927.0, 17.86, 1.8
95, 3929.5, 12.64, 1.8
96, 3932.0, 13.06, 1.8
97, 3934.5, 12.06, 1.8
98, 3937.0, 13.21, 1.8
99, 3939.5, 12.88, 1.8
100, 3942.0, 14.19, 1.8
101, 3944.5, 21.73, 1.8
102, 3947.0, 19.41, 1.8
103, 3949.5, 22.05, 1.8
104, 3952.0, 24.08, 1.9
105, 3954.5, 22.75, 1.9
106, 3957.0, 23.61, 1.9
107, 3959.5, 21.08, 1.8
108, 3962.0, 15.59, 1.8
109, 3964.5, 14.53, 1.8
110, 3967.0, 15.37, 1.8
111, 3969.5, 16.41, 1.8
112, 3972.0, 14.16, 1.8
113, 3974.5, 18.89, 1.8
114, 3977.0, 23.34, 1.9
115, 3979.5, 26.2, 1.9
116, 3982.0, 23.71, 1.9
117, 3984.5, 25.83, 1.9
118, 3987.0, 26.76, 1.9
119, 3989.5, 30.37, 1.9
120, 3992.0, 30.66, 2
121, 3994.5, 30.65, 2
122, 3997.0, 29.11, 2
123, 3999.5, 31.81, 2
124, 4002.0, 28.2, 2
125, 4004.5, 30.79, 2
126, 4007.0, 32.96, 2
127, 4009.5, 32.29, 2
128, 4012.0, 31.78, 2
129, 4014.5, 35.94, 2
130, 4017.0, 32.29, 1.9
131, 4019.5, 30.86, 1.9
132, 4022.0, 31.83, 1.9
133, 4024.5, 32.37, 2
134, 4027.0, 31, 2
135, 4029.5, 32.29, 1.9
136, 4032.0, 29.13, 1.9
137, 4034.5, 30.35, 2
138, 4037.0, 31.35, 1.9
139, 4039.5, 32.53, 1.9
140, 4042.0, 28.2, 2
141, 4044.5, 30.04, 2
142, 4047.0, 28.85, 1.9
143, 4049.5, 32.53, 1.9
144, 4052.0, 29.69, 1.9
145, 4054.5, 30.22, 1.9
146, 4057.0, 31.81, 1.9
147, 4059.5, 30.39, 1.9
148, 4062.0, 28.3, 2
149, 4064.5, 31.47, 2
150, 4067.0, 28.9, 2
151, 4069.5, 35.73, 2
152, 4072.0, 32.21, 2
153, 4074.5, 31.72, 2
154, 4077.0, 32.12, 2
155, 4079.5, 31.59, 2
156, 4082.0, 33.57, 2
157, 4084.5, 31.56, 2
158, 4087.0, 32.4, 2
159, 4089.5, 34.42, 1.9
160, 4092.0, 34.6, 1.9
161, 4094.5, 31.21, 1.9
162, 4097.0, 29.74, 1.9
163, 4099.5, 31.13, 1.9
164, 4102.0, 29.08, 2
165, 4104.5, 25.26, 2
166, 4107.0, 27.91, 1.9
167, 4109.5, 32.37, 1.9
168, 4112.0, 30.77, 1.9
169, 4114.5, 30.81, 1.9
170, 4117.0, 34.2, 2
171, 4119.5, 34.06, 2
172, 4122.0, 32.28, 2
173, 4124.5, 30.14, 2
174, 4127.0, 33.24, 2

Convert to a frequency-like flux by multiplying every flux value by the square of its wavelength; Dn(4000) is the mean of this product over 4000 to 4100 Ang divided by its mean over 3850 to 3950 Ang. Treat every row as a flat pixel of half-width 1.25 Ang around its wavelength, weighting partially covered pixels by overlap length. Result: 1.76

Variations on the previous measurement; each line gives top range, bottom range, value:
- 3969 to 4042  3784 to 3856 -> 1.94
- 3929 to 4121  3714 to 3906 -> 1.63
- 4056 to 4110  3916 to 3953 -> 1.92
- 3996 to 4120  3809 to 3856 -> 2.28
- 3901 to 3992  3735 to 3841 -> 1.30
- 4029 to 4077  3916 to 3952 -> 1.89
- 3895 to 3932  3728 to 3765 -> 1.21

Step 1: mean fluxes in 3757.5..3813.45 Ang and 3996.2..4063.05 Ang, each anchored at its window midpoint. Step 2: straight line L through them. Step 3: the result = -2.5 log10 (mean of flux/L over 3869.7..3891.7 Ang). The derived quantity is 0.21 mag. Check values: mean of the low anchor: 18.6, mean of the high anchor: 31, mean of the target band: 19.4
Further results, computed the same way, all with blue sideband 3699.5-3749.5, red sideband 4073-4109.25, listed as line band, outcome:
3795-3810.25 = 0.292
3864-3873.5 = 0.262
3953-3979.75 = 0.423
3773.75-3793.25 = 0.156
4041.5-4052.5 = 0.005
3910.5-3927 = 0.247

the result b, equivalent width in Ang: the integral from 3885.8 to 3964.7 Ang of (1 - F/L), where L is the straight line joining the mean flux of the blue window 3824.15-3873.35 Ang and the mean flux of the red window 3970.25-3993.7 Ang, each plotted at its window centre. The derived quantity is 4.3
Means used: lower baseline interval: 16.3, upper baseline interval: 24.4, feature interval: 19.6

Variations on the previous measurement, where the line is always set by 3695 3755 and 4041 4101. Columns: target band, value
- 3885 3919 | 6.0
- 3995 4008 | -0.5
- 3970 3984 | 3.7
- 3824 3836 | 5.6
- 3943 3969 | 7.6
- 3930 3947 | 7.9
